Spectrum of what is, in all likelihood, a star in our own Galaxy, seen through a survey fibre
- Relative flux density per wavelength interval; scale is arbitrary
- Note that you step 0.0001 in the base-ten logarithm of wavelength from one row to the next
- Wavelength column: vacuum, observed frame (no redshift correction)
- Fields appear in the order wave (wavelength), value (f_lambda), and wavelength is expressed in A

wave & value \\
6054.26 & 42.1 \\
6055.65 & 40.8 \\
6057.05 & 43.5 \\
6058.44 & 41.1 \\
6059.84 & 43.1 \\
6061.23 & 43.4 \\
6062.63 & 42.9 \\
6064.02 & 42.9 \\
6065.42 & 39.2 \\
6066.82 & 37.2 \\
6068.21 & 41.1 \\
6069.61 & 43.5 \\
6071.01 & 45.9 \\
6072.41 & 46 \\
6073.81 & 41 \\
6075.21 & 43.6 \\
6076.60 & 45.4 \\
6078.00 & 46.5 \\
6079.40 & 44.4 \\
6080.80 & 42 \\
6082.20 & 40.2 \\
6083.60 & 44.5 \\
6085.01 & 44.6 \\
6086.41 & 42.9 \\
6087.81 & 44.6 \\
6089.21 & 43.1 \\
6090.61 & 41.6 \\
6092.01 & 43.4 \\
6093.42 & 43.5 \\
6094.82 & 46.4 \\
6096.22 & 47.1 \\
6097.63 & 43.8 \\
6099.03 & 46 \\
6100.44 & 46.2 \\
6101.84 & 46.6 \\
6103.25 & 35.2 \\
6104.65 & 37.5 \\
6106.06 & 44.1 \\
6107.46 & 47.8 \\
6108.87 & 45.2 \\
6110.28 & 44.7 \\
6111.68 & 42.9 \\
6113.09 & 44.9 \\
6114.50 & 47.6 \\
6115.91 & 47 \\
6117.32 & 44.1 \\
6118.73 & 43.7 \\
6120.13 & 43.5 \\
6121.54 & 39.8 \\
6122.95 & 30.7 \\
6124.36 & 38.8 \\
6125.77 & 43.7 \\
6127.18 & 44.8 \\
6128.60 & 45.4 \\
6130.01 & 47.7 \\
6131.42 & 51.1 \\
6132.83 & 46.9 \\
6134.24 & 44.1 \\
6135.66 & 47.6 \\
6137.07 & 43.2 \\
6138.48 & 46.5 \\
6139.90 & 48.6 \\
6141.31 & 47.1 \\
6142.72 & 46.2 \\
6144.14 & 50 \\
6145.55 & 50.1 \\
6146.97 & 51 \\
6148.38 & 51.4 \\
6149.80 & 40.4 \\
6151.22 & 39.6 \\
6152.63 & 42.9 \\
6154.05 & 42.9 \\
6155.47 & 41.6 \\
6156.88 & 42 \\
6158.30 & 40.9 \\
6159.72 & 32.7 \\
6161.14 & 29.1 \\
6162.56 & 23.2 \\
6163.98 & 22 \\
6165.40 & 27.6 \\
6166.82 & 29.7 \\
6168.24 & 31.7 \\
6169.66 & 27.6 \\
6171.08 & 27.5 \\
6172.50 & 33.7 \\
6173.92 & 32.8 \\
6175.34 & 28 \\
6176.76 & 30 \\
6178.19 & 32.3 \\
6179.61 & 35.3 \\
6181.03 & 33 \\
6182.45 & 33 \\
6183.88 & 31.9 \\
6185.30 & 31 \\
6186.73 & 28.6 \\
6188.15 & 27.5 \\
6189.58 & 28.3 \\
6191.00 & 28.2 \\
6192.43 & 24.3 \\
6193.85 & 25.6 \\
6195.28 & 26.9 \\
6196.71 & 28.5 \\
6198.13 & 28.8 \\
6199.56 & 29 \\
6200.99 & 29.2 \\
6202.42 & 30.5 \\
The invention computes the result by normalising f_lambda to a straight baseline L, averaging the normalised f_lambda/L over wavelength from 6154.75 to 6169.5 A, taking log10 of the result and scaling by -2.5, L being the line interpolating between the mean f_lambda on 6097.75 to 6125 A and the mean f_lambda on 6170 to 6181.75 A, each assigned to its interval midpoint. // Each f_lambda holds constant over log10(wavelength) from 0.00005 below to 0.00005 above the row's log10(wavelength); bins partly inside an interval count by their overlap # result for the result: 0.07 mag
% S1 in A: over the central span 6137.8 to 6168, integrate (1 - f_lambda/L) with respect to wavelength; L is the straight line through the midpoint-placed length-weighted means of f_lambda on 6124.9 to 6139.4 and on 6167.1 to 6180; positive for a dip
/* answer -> -1.03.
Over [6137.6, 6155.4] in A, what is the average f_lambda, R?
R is 46.2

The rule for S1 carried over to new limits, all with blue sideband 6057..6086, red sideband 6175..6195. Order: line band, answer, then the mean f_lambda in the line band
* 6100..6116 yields -2.2 A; 44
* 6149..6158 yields -2.2 A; 41.6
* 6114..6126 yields -1.5 A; 42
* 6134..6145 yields -3.7 A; 46.8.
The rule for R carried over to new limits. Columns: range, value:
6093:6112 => 44.1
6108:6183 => 40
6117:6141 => 44.2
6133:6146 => 47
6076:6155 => 44.5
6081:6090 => 43.2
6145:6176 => 35.8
